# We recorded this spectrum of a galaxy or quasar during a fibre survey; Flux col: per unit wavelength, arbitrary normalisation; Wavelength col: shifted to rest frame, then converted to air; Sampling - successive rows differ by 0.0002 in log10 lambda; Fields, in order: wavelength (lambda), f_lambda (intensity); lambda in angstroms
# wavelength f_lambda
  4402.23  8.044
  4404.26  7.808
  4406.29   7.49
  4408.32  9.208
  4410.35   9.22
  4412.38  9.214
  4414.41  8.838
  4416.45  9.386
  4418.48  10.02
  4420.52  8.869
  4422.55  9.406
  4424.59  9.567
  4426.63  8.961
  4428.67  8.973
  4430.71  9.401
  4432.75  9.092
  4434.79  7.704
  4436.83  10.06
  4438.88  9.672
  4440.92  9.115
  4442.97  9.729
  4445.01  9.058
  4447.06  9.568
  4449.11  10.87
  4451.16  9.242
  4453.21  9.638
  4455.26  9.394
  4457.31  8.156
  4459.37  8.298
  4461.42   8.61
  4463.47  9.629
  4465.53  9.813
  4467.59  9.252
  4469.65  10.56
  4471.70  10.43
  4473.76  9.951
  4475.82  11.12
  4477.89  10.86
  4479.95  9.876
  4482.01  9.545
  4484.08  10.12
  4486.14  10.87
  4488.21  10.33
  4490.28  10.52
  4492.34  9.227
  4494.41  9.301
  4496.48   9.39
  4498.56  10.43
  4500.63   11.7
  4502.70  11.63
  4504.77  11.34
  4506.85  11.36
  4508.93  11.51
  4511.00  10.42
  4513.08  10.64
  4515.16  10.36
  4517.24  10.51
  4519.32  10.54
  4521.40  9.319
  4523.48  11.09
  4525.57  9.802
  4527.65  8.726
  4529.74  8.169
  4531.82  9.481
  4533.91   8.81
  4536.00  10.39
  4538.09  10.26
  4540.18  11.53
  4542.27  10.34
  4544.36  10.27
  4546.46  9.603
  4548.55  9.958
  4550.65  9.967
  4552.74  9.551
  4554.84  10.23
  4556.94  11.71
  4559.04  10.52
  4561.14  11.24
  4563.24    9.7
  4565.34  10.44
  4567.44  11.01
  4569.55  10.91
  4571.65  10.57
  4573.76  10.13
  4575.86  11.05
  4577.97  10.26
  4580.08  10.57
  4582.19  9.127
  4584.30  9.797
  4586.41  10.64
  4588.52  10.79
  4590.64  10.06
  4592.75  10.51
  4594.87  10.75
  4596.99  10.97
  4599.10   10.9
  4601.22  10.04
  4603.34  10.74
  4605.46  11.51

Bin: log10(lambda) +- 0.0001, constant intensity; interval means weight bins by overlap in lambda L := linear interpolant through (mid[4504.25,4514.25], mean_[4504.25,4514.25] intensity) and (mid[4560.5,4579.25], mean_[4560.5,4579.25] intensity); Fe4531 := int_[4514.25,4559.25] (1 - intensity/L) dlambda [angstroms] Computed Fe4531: 3.2 angstroms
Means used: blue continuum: 11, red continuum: 10.6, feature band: 10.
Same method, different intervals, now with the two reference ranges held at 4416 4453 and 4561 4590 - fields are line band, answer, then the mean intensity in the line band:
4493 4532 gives -1.41 angstroms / 10.3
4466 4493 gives -1.39 angstroms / 10.2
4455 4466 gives 0.76 angstroms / 8.91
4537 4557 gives -0.14 angstroms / 10.3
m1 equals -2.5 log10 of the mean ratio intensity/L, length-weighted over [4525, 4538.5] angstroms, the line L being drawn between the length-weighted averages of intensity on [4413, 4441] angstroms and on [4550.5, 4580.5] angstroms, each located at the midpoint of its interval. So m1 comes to 0.100 mag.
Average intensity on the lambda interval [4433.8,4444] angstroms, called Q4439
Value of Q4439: 9.26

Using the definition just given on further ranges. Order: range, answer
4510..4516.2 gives 10.5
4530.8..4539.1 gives 9.73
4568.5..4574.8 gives 10.5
